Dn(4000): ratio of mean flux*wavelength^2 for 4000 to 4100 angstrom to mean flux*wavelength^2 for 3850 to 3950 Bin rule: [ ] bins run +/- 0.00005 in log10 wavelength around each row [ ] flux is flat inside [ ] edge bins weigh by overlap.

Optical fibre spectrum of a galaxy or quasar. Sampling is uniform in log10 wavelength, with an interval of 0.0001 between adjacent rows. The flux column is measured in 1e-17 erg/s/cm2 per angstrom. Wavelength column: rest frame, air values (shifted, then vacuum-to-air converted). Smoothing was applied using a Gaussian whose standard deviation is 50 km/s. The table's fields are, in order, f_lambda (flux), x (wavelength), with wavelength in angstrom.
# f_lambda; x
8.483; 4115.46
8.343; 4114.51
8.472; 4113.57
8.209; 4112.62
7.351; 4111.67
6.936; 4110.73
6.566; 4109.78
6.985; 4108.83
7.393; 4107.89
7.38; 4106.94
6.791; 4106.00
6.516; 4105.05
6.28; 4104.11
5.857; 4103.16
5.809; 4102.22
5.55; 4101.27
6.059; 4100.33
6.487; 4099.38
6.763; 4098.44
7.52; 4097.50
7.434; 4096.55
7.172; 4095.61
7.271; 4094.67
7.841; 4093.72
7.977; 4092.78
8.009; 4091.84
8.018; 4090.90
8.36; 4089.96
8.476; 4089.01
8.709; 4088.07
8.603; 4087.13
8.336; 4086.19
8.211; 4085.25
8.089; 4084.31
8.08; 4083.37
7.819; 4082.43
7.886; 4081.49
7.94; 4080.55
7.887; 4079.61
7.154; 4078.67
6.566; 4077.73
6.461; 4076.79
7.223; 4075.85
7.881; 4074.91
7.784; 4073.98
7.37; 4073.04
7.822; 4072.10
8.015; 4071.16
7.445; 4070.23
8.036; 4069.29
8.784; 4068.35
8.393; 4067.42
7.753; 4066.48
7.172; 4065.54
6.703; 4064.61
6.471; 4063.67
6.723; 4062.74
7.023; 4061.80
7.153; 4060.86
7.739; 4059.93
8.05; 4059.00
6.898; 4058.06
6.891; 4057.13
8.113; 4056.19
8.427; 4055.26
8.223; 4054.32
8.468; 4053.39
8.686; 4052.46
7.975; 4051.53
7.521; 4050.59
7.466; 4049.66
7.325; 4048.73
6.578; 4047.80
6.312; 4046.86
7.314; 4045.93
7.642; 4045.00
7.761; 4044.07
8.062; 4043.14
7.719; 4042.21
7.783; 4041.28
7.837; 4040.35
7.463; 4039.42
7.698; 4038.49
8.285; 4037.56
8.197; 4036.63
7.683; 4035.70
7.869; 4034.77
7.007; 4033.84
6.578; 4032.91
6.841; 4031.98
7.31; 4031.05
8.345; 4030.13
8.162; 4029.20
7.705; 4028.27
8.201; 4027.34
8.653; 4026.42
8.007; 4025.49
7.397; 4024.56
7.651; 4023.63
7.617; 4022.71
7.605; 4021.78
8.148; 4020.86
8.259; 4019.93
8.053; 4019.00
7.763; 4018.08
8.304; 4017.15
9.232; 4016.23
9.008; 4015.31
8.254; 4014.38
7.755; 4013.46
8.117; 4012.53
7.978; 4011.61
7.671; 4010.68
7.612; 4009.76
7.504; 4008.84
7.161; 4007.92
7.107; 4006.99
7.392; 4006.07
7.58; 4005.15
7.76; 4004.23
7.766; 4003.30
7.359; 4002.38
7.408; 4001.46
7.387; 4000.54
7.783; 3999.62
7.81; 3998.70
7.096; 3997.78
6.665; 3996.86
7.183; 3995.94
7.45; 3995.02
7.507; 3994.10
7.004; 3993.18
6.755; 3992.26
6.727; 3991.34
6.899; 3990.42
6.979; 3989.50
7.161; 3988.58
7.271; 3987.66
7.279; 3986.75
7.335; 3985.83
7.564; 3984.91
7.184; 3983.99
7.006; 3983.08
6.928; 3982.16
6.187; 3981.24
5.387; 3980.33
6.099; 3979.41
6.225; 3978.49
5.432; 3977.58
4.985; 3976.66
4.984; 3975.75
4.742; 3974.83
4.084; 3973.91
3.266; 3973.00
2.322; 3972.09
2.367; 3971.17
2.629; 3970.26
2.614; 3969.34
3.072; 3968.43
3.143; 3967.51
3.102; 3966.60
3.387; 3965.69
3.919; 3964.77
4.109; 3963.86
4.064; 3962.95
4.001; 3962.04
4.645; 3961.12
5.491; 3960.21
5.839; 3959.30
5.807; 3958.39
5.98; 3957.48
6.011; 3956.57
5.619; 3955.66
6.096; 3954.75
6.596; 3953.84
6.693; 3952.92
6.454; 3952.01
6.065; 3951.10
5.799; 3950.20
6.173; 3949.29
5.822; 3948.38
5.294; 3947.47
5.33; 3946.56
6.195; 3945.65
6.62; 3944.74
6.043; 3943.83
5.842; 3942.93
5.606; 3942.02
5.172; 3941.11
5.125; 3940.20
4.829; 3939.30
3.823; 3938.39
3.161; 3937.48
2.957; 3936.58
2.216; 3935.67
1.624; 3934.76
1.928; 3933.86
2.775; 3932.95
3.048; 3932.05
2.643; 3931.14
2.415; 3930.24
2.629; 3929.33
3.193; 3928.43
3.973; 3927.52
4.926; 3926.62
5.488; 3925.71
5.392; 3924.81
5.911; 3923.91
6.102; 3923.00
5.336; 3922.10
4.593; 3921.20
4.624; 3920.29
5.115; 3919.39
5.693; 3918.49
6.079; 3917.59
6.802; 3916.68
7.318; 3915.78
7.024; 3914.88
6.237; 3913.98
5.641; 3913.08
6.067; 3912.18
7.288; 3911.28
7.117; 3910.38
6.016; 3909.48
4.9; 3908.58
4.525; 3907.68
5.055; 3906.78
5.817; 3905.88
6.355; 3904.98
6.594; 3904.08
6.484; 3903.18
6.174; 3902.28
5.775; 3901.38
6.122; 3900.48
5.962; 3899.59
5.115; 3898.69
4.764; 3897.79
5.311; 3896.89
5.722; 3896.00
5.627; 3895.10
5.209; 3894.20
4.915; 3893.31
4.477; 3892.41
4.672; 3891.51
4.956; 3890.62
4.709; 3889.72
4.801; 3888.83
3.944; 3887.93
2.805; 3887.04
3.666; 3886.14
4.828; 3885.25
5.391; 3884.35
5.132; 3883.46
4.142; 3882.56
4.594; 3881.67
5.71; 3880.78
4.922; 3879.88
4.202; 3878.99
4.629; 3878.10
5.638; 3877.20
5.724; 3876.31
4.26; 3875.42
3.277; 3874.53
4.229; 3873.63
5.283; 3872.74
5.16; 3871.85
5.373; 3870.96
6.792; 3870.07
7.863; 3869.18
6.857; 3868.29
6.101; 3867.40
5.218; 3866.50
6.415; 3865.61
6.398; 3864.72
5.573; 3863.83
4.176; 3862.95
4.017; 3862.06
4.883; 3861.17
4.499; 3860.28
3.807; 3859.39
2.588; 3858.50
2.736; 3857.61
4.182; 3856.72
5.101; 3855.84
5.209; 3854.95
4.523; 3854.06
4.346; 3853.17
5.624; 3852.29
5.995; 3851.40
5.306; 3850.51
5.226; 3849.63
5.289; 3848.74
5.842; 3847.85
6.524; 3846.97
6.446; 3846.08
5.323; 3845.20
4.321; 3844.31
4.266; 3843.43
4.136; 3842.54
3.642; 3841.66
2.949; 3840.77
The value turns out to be 1.7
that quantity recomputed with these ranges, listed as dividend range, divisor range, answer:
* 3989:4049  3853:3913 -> 1.58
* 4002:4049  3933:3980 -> 1.71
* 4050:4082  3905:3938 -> 1.71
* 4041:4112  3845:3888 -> 1.65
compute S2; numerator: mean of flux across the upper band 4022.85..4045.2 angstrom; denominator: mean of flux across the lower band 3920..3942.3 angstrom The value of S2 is 1.96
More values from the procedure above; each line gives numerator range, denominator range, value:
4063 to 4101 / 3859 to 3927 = 1.42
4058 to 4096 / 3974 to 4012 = 1.11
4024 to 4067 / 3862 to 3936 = 1.49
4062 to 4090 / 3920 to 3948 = 1.77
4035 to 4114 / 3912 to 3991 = 1.48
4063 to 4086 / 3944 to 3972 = 1.54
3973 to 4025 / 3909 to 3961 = 1.38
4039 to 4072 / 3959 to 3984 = 1.69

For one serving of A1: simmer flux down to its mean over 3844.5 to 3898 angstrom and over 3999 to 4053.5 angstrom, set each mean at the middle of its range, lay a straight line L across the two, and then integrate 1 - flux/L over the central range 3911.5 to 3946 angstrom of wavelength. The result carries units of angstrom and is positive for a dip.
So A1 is 7.17 angstrom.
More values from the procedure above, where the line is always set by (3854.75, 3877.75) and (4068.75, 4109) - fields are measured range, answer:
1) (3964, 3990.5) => 4.8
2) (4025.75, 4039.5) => -1.8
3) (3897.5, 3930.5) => 0.0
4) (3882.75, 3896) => 1.5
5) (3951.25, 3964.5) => 1.1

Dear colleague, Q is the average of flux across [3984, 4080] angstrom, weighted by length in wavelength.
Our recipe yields 7.59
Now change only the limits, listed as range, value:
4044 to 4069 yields 7.54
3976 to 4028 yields 7.38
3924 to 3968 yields 4.66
